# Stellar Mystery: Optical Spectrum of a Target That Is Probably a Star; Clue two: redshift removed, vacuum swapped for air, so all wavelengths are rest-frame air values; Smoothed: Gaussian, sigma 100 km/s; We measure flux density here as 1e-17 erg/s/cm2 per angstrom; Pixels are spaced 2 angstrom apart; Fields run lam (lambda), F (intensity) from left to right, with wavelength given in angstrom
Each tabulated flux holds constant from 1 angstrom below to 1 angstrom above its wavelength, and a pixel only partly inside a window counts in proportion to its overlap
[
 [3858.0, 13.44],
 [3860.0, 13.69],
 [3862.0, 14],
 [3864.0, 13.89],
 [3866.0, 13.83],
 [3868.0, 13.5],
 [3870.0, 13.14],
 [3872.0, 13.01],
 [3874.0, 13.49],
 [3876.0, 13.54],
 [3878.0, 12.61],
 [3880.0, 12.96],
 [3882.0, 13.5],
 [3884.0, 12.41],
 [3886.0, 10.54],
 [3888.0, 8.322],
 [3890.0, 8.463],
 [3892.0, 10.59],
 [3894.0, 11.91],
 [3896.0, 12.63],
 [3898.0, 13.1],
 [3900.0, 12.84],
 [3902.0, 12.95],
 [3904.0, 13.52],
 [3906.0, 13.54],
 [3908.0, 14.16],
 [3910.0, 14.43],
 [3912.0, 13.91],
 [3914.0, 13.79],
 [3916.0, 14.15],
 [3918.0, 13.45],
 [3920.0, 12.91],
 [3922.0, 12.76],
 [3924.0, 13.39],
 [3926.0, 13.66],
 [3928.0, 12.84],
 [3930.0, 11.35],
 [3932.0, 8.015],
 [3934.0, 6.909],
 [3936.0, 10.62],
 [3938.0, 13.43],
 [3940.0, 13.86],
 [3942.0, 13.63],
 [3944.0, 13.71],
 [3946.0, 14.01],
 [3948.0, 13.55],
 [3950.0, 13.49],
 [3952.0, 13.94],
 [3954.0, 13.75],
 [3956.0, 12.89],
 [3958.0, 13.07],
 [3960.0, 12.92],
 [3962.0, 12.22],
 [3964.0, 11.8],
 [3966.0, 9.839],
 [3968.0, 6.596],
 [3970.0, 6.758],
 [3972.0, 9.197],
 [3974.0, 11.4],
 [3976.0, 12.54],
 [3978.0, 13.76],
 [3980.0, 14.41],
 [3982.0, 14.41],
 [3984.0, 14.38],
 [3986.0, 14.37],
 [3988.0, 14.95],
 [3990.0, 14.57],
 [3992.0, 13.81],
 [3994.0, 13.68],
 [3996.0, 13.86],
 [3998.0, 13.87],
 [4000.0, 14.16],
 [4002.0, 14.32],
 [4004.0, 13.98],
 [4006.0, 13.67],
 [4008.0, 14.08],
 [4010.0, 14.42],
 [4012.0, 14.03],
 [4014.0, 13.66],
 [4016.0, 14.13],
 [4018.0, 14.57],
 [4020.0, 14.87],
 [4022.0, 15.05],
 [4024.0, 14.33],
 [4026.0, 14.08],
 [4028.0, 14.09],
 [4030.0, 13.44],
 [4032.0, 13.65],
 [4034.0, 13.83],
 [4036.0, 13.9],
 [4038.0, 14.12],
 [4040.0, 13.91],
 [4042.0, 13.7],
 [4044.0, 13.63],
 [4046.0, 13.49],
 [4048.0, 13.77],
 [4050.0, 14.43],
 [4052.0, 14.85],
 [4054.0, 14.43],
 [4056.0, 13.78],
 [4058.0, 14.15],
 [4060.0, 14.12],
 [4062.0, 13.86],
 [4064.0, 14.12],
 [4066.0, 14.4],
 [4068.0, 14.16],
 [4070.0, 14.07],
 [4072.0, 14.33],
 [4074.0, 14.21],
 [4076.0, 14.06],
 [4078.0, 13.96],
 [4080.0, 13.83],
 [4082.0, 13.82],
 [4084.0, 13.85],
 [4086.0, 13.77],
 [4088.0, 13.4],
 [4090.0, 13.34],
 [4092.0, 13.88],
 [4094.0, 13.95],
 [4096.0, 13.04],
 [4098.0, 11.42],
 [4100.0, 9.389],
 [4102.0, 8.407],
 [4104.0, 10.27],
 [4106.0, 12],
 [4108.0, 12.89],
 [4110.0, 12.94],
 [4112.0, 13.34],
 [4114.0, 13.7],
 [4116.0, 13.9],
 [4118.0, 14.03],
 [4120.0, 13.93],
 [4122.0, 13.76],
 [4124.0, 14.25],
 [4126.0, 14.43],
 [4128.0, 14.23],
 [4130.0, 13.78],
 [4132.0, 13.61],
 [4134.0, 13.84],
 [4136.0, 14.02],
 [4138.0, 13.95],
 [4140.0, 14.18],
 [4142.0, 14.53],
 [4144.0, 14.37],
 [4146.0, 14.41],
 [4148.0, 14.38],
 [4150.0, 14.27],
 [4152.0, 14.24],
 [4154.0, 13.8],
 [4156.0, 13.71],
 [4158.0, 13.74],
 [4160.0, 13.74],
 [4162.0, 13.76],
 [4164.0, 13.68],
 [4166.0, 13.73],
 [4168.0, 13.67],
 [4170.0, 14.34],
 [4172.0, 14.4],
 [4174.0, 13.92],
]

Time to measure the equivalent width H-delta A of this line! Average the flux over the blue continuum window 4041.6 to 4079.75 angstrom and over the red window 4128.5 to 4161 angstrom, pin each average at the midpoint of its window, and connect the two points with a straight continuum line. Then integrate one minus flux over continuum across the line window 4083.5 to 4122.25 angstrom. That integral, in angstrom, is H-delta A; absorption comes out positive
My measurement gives 3.67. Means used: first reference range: 14.1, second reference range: 14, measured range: 12.7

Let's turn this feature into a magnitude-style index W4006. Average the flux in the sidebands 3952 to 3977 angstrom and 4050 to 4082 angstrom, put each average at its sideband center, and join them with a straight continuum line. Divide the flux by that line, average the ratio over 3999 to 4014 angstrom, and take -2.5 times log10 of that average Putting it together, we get -0.14 mag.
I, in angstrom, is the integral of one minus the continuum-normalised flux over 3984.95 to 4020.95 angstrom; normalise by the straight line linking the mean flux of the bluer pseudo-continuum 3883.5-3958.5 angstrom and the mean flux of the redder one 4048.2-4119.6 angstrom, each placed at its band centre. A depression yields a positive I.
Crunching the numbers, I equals -3.3 angstrom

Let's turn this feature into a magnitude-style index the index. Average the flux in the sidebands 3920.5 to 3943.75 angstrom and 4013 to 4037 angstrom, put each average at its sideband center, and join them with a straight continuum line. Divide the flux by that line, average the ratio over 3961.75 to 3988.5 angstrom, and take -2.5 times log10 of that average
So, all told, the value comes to 0.10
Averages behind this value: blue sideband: 11.9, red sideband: 14.1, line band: 11.8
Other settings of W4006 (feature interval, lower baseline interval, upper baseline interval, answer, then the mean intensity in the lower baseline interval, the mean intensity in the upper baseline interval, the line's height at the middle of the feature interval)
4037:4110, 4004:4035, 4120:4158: 0.055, 14.1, 14.1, 14.1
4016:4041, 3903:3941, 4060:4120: -0.091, 12.7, 13.2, 13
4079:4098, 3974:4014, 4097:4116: -0.123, 14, 11.7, 12.1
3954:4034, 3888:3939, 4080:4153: -0.042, 12.3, 13.4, 12.7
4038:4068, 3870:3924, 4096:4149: -0.079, 12.7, 13.2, 13.1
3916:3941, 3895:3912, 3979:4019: 0.135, 13.4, 14.2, 13.6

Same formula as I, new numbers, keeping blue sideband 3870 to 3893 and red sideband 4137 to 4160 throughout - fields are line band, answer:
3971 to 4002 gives -2.06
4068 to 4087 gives -0.68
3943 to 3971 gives 0.96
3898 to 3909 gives -1.24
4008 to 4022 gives -1.45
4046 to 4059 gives -0.86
